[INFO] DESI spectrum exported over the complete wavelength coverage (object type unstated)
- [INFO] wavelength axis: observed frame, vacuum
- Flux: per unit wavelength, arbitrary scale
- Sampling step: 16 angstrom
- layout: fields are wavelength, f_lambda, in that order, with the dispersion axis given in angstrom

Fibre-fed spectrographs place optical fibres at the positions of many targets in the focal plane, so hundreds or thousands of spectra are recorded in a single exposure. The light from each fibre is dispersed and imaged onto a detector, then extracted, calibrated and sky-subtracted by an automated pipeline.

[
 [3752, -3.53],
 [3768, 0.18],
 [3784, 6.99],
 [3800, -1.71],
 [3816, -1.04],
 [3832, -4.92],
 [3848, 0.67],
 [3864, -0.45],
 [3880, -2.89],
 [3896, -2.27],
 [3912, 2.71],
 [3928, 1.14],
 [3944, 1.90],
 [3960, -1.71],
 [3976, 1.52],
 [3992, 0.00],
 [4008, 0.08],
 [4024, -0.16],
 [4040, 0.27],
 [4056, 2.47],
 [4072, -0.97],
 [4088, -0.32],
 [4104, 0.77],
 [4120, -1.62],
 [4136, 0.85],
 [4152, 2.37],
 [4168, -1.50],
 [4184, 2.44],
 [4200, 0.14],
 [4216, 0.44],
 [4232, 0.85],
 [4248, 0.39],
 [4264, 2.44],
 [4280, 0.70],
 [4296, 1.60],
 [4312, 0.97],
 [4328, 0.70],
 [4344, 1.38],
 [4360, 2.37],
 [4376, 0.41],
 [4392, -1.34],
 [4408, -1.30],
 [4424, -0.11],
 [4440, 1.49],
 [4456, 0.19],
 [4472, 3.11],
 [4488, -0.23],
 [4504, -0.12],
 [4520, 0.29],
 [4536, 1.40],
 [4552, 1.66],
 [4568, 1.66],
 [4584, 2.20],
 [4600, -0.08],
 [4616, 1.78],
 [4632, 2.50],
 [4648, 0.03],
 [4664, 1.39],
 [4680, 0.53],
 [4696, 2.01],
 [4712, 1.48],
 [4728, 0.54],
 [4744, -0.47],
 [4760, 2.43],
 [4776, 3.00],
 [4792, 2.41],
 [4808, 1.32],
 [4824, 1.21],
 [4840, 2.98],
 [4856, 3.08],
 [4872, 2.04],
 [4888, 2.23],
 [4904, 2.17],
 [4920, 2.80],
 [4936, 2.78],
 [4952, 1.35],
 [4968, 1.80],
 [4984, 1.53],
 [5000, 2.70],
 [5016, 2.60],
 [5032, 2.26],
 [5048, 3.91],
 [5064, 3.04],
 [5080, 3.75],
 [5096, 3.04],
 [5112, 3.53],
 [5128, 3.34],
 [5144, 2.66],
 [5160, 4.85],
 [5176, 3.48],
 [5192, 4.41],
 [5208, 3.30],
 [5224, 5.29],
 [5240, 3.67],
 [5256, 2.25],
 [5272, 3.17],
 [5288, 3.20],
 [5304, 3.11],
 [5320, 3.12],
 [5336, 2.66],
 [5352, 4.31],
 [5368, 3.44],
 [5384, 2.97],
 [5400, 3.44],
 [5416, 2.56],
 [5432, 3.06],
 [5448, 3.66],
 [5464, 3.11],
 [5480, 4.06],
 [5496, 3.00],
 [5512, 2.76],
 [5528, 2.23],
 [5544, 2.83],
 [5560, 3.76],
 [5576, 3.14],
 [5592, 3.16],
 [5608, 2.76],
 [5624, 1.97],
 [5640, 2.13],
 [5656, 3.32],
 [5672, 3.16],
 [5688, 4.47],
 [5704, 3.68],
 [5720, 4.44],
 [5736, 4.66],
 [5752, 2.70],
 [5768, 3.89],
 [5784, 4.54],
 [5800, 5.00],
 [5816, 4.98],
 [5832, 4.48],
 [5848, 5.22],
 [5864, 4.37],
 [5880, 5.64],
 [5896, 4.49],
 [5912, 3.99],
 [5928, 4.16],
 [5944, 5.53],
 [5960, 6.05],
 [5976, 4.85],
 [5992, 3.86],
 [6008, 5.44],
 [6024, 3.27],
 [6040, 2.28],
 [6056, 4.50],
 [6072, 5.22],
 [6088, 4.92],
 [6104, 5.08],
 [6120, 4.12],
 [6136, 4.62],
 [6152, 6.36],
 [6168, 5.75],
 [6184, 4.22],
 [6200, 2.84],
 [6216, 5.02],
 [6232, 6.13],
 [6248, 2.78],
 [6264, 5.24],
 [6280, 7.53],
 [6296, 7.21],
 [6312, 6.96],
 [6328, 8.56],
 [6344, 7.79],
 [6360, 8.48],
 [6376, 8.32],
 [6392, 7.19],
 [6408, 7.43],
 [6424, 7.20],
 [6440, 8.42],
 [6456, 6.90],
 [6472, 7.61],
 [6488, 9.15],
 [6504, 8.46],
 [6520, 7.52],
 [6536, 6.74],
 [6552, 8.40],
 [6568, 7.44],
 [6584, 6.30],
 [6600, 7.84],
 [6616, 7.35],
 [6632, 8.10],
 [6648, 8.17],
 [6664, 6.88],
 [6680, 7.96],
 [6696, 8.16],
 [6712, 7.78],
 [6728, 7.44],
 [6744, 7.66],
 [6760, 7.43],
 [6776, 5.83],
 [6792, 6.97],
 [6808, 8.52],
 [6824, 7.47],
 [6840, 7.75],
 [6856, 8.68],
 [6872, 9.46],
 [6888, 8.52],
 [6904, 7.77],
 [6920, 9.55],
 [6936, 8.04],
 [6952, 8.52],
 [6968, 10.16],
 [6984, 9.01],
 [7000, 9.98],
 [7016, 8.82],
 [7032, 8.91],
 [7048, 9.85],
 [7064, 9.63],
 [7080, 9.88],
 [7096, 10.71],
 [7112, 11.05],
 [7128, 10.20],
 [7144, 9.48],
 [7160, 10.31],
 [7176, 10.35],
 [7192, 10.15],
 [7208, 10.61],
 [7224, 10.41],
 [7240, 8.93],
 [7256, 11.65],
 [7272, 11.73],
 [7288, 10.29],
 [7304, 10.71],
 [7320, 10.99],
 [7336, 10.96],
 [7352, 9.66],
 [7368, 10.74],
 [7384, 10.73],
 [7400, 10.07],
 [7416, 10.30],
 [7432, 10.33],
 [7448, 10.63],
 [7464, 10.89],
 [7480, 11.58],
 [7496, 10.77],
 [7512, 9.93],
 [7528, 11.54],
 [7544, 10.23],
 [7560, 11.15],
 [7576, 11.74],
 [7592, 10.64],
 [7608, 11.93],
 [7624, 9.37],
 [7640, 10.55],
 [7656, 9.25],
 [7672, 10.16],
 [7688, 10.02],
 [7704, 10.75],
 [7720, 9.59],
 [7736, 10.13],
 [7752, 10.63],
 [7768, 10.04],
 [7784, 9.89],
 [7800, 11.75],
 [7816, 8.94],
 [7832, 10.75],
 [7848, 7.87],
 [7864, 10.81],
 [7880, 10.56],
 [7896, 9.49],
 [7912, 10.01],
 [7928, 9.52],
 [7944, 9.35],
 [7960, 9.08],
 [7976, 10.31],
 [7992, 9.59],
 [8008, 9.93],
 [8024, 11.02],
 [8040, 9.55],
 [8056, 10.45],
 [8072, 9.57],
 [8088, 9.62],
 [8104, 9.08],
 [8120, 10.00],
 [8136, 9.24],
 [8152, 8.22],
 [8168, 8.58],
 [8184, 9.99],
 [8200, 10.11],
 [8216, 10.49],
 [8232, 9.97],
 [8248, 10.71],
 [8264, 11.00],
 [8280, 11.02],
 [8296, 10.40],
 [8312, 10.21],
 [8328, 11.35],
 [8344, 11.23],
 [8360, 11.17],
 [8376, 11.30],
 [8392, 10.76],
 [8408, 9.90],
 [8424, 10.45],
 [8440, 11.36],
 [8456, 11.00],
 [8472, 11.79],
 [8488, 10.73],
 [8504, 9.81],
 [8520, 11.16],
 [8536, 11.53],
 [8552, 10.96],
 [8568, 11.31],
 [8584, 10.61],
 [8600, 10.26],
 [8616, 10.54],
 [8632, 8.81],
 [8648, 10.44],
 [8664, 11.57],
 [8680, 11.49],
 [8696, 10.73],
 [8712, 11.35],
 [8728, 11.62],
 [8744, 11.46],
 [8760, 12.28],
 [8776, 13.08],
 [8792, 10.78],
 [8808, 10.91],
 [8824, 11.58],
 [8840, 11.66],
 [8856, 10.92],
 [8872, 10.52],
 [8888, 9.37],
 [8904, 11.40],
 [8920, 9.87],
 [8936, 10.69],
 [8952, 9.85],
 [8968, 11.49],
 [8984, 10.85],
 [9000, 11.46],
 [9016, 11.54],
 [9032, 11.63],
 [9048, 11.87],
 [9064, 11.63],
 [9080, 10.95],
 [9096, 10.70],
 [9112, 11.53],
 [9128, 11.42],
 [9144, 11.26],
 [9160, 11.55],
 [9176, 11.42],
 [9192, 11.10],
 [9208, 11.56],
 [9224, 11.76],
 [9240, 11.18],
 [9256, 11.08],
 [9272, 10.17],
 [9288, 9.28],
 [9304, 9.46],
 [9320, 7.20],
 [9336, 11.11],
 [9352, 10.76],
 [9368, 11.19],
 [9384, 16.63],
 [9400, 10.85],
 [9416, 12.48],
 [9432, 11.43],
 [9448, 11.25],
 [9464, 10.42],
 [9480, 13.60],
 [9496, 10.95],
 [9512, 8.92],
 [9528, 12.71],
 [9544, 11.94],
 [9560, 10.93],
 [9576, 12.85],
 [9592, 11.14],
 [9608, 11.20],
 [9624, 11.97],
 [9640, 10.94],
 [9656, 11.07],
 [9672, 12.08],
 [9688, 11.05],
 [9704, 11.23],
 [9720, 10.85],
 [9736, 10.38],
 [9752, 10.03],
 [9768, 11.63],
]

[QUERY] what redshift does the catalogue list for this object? 0.57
